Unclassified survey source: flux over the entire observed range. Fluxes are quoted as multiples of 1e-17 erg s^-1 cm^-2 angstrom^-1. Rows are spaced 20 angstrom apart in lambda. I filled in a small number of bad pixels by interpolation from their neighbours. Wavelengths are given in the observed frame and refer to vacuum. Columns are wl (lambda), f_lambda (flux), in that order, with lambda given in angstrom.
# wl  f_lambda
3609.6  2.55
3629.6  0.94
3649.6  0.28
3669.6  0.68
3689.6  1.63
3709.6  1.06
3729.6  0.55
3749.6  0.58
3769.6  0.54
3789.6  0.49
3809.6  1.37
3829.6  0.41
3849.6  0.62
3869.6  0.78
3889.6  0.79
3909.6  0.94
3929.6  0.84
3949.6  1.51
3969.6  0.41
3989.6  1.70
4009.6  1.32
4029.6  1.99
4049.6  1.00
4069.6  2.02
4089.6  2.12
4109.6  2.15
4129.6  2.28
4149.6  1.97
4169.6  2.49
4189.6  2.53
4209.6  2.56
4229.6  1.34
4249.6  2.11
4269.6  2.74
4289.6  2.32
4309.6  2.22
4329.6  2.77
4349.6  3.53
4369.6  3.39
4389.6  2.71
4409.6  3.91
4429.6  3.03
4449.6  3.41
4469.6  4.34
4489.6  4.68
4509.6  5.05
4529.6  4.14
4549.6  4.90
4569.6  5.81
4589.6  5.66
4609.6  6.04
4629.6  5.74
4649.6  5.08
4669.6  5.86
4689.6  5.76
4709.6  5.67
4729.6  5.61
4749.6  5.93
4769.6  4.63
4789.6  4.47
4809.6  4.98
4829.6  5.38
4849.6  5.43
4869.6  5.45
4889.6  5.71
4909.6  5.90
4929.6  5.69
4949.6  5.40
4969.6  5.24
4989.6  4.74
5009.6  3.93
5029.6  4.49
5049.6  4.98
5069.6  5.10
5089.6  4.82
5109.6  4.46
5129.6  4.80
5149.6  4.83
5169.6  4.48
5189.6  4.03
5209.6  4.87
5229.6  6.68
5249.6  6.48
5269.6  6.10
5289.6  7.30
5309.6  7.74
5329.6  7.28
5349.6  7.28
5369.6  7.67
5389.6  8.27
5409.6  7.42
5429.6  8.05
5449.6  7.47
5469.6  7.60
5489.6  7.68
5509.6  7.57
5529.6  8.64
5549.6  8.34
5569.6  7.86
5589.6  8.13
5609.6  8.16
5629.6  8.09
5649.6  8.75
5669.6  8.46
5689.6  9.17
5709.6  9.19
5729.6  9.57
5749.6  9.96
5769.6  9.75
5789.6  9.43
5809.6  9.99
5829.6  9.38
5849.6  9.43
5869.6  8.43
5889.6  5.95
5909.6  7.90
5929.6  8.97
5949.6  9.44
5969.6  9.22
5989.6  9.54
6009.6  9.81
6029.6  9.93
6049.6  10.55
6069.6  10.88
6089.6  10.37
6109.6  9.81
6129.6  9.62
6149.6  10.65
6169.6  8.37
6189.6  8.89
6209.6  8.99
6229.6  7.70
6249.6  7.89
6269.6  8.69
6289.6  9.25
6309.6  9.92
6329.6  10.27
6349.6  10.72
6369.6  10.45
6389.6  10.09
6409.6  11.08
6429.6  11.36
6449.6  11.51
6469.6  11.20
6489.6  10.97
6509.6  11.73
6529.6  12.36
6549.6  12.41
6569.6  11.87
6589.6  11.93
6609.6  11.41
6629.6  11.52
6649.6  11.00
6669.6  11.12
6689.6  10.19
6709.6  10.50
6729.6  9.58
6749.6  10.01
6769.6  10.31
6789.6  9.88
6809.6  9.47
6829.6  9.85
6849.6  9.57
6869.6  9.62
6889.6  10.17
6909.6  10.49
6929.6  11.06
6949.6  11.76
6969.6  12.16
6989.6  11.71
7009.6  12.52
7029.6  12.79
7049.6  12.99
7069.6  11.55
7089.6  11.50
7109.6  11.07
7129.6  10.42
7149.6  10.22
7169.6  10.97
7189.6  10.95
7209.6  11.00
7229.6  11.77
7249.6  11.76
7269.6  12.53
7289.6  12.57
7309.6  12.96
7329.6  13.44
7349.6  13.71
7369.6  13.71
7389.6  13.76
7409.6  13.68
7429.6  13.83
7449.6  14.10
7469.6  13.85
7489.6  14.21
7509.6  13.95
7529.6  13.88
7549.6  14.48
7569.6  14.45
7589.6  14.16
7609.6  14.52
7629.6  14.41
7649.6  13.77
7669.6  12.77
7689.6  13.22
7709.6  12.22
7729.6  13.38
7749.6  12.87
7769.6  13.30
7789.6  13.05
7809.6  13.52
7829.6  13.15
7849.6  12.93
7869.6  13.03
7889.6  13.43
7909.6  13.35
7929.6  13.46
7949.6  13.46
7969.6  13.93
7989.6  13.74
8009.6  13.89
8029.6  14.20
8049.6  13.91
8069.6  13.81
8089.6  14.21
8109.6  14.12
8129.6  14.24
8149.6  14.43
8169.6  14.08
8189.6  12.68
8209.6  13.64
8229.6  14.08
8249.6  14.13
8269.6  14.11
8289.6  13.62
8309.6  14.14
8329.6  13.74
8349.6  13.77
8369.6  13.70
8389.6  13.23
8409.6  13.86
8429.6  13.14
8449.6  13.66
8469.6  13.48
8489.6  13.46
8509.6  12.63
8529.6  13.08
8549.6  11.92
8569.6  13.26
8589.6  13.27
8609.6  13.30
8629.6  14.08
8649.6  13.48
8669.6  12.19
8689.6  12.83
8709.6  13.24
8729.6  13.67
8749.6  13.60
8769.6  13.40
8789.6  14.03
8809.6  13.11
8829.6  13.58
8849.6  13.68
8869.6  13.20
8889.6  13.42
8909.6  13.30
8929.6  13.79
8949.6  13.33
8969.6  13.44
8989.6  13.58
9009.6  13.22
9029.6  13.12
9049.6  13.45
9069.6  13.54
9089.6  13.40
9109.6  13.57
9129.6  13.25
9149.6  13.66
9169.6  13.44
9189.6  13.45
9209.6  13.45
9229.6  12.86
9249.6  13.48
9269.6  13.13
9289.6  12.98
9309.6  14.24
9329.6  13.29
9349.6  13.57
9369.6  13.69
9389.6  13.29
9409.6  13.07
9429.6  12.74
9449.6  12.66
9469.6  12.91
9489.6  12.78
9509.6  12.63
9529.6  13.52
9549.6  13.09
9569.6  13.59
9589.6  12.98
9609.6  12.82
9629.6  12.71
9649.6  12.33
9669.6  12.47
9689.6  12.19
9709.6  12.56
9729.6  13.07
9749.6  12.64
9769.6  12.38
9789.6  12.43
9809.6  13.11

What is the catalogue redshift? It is 0.000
